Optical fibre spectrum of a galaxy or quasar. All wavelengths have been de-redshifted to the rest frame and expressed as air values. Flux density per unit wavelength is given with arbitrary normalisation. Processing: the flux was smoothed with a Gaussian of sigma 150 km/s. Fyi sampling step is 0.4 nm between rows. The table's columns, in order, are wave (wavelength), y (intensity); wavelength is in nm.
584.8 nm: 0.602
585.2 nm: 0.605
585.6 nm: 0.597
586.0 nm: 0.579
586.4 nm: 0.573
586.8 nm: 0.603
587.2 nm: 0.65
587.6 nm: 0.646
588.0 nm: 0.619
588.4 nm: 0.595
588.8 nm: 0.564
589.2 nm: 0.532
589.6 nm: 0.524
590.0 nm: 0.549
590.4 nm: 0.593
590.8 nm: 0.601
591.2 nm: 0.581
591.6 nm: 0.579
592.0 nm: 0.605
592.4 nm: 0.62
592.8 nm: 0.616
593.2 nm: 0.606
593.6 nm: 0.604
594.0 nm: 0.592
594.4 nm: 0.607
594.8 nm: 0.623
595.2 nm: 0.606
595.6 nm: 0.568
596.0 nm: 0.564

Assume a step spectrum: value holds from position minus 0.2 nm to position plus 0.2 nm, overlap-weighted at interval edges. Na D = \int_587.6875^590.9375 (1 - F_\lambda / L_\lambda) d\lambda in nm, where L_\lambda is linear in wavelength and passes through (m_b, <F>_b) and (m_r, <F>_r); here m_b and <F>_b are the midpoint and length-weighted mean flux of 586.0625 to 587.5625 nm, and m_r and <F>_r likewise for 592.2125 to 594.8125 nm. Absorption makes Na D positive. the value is 0.189 nm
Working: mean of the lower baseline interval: 0.61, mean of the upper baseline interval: 0.609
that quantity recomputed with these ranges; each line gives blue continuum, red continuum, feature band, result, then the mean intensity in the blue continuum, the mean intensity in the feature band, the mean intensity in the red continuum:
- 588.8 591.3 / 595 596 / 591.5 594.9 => -0.19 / 0.563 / 0.606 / 0.582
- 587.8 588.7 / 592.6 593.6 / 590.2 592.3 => 0.05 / 0.602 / 0.593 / 0.61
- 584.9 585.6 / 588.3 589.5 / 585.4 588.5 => -0.14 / 0.602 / 0.608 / 0.558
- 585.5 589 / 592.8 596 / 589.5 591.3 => 0.09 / 0.603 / 0.572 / 0.599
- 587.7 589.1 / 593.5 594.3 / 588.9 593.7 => 0.10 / 0.592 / 0.583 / 0.598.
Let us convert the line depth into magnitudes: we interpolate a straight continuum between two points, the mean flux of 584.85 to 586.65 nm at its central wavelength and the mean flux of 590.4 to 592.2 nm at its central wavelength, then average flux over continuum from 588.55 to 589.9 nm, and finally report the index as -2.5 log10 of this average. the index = 0.09 mag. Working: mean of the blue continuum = 0.59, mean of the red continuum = 0.592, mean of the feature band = 0.543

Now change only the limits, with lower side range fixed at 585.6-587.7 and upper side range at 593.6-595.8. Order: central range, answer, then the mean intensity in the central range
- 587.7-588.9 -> 0.01 mag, 0.6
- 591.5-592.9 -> -0.01 mag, 0.606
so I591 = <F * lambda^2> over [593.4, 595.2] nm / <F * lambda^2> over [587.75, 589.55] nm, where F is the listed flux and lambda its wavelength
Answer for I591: 1.08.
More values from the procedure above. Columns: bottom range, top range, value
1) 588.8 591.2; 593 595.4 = 1.09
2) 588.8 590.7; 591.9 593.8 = 1.11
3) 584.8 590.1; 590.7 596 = 1.04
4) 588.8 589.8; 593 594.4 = 1.14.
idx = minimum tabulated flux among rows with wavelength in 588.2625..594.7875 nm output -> 0.524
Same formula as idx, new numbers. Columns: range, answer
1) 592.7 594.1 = 0.592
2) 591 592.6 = 0.579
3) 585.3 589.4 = 0.532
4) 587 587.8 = 0.646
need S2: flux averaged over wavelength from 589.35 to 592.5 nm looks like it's 0.579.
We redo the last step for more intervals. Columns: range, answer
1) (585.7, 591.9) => 0.586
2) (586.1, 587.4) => 0.606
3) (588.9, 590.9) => 0.558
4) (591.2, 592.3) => 0.593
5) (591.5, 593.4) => 0.607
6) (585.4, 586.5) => 0.584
